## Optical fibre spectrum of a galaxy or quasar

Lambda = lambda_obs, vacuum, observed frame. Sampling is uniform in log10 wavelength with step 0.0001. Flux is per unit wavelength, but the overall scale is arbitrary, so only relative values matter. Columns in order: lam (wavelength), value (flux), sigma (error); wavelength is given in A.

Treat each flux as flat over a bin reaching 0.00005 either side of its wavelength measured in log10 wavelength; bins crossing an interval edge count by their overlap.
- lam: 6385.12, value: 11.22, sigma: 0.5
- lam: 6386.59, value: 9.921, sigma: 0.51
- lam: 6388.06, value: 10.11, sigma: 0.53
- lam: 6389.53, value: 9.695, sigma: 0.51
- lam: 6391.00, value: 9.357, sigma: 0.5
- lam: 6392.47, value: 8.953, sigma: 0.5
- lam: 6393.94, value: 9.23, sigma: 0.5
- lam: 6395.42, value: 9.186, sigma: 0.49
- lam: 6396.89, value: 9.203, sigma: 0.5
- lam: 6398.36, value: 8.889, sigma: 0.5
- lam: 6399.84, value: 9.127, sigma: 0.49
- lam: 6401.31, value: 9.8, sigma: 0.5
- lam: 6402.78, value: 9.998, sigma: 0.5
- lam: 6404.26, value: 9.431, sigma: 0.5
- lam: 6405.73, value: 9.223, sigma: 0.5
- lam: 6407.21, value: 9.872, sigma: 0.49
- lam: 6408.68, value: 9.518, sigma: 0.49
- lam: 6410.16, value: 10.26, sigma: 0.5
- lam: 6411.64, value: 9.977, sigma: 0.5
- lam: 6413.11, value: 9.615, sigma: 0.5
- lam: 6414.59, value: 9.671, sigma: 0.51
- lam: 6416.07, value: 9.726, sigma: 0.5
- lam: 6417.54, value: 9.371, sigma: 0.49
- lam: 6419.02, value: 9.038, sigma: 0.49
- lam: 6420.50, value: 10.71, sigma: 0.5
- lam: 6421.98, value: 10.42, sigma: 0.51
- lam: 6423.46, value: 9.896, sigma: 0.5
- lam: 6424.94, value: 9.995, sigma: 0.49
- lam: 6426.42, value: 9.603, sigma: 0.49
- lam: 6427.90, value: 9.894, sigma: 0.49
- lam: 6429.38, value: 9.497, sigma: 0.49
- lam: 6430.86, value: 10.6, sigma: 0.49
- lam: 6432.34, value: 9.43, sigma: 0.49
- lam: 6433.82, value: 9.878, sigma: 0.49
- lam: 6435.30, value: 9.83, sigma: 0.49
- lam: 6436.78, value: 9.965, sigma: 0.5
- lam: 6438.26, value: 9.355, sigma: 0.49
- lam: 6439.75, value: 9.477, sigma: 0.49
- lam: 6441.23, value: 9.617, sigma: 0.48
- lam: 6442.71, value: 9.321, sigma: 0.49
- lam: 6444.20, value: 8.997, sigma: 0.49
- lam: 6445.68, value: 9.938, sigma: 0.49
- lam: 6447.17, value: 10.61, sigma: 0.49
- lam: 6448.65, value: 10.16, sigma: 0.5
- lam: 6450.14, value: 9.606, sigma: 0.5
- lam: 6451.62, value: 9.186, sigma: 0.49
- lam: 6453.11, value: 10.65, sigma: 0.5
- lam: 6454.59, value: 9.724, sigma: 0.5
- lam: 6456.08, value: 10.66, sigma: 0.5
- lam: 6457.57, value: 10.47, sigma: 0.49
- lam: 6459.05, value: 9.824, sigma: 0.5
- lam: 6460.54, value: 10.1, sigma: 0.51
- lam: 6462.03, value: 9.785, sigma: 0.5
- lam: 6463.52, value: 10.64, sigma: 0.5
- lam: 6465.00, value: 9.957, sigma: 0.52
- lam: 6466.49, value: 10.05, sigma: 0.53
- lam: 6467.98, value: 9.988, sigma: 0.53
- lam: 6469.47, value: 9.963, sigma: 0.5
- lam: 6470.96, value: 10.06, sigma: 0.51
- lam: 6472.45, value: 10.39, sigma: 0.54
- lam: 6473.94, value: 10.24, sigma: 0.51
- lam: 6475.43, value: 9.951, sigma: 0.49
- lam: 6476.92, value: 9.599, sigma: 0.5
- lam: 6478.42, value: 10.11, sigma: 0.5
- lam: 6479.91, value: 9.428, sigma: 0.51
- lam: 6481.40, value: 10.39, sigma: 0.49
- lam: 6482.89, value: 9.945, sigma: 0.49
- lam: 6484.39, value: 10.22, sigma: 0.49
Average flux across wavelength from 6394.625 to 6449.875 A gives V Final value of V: 9.7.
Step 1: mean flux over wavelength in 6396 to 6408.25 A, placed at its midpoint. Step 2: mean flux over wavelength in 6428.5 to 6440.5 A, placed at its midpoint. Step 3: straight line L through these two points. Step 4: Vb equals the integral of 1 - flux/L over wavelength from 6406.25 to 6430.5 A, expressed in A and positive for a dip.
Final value -0.6 A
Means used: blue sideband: 9.45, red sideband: 9.76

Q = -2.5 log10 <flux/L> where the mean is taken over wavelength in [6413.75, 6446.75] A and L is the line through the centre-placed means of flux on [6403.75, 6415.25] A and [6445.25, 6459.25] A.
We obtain 0.02 mag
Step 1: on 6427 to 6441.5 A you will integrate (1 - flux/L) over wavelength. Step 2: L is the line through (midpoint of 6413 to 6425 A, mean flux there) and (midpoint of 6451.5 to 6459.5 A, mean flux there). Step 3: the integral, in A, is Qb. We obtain 0.31 A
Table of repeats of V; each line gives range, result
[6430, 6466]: 9.91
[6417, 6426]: 9.9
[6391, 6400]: 9.11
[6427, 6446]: 9.67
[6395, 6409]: 9.43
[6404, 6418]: 9.68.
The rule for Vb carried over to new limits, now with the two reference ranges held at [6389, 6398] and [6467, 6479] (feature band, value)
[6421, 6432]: -0.5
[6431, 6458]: -0.2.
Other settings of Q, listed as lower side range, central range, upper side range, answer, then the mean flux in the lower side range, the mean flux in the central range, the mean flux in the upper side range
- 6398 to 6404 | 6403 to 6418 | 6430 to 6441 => -0.013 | 9.48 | 9.68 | 9.78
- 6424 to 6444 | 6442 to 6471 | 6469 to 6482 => -0.012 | 9.71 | 9.98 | 10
